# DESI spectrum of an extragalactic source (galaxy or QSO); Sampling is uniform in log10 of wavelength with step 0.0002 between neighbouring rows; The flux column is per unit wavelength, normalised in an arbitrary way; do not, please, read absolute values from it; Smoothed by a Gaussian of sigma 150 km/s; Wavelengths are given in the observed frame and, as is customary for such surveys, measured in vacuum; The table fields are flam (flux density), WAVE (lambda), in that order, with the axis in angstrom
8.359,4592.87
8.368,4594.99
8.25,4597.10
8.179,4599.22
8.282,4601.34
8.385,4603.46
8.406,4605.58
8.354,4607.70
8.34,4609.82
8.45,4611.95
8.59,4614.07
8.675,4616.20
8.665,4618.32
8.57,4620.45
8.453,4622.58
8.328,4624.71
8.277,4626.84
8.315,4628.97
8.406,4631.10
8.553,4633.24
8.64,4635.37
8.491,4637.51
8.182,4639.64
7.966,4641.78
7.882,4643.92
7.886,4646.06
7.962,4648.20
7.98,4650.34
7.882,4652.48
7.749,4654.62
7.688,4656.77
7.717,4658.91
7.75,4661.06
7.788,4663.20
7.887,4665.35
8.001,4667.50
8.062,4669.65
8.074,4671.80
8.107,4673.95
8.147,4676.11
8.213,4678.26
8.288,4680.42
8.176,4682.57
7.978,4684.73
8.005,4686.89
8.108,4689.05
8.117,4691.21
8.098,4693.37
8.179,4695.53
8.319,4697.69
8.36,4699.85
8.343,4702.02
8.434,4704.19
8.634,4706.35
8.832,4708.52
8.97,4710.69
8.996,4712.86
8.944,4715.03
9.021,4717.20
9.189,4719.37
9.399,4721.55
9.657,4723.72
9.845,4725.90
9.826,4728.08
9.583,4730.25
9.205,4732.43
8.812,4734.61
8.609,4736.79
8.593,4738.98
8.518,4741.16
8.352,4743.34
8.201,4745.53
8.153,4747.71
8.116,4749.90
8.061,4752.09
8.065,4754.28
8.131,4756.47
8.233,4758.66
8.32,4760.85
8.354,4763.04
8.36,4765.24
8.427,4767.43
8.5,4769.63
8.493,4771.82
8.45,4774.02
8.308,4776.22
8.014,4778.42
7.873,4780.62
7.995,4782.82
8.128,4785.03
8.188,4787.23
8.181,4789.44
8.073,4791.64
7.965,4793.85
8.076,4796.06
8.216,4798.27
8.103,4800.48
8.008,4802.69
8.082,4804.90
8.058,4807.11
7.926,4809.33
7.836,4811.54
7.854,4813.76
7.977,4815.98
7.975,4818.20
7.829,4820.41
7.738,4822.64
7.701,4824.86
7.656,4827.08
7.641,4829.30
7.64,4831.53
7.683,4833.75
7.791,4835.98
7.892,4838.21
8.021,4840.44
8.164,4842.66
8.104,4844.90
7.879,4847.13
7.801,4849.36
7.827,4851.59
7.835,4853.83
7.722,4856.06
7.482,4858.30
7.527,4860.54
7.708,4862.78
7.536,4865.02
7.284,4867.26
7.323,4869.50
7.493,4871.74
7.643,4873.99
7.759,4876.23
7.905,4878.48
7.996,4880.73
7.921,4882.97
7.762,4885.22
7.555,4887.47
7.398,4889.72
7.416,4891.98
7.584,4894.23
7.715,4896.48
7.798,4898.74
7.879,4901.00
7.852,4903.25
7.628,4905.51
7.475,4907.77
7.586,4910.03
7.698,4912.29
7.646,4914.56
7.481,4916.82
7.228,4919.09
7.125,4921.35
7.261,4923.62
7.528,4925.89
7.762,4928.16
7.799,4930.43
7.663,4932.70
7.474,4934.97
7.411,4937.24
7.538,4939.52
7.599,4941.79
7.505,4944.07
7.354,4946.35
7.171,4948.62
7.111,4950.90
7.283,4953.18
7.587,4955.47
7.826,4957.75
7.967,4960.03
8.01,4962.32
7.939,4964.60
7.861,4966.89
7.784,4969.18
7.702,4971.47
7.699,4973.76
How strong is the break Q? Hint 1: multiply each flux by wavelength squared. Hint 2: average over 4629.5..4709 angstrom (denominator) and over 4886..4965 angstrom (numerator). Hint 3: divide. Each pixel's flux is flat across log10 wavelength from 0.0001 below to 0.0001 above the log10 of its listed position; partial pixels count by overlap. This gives 1.04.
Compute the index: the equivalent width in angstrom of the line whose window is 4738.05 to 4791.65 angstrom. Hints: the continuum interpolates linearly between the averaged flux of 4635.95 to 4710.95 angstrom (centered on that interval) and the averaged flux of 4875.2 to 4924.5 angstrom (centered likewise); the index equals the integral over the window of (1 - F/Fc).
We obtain -2.2 angstrom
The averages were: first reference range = 8.12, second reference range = 7.62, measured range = 8.25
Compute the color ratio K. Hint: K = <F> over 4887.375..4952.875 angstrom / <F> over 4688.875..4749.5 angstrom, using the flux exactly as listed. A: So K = 0.86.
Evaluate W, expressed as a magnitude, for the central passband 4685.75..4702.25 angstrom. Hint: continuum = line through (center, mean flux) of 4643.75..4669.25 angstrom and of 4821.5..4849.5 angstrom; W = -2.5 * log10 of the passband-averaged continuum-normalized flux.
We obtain -0.05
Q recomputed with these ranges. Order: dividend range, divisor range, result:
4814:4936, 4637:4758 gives 0.99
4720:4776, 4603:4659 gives 1.10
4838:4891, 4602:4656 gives 1.03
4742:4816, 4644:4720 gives 1.03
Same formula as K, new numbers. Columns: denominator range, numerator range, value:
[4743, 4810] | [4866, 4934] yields 0.93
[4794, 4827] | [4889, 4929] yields 0.95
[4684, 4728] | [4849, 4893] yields 0.88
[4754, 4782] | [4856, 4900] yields 0.92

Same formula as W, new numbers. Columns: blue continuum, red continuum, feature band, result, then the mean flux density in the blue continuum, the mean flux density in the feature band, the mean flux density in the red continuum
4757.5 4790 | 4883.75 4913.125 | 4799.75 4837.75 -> 0.03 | 8.26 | 7.85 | 7.64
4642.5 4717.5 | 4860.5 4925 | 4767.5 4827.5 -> -0.03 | 8.18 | 8.05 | 7.59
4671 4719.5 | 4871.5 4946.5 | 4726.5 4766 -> -0.04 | 8.4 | 8.54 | 7.6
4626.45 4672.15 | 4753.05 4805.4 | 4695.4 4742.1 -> -0.10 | 8.05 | 8.94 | 8.19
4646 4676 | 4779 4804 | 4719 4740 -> -0.16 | 7.9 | 9.27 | 8.07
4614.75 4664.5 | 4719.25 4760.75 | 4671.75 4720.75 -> 0.01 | 8.17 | 8.43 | 8.74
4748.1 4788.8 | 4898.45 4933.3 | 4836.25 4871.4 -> 0.02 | 8.22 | 7.74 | 7.58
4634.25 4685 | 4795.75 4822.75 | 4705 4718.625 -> -0.12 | 8.02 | 8.9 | 7.98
